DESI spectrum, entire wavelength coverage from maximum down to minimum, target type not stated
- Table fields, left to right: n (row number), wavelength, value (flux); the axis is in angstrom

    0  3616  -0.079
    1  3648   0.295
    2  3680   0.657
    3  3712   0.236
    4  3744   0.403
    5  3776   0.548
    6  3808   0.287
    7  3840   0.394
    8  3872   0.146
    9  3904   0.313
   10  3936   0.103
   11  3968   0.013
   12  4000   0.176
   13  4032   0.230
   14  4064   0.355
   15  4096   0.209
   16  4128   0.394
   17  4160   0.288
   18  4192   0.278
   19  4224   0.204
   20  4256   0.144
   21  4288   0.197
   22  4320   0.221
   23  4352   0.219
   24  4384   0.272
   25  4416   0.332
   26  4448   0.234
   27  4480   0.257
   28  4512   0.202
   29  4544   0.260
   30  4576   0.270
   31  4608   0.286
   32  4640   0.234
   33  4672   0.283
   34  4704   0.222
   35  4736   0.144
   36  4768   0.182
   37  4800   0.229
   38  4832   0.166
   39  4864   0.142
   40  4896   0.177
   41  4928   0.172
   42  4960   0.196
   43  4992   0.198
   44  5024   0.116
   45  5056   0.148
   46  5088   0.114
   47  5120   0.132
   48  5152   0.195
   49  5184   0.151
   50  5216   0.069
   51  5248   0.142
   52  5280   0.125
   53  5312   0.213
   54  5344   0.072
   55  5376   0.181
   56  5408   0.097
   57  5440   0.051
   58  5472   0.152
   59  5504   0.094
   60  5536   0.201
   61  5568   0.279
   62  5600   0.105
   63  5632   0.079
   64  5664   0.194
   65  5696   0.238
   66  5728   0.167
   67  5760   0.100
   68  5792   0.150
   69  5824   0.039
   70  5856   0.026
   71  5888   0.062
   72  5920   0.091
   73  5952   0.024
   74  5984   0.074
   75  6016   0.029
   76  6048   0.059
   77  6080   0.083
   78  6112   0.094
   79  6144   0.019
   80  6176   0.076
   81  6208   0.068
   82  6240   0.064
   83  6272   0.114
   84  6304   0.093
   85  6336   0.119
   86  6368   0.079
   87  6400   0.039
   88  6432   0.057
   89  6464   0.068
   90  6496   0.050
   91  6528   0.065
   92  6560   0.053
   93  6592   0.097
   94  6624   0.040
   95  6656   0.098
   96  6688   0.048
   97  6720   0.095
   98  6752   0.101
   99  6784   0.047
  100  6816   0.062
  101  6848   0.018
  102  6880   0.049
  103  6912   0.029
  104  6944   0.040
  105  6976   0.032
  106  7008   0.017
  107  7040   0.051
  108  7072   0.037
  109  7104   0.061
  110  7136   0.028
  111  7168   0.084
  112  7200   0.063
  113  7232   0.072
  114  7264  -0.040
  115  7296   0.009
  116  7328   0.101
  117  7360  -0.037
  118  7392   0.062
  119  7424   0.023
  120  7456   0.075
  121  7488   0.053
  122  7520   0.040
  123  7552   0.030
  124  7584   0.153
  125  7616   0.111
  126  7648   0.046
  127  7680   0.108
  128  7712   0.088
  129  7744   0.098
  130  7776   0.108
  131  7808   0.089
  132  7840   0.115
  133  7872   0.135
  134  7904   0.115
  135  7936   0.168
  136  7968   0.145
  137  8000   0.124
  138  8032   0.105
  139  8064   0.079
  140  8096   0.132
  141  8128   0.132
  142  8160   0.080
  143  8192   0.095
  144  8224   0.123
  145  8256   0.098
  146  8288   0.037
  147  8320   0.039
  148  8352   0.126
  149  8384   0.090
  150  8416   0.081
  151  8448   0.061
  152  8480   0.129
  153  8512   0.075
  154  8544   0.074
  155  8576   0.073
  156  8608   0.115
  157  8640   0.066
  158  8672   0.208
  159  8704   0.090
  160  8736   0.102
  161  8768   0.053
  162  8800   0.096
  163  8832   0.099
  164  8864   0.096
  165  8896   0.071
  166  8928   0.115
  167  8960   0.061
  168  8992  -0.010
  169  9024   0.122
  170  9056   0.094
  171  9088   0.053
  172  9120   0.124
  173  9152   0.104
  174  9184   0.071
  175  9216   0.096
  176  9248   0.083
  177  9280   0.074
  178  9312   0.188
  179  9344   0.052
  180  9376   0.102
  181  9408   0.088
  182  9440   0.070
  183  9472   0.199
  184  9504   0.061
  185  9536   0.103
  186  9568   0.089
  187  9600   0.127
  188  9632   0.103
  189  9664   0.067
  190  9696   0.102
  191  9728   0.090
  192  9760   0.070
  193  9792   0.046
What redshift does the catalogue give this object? 1.03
